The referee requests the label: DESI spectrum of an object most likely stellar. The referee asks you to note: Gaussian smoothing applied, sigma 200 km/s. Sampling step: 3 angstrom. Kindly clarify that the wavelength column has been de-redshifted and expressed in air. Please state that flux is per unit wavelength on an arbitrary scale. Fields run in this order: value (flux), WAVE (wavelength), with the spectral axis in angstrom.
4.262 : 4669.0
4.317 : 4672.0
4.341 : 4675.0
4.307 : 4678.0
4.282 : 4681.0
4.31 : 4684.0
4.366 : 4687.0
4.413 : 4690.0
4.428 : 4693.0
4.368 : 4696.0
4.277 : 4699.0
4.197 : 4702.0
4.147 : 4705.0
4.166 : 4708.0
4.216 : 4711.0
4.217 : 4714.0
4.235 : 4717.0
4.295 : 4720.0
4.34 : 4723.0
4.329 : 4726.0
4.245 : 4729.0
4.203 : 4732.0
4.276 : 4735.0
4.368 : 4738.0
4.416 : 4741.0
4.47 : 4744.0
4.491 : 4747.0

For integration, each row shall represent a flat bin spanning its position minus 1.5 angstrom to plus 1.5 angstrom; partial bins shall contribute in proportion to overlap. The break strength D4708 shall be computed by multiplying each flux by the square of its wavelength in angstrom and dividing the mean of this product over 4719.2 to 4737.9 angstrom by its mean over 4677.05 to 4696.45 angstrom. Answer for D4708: 1.00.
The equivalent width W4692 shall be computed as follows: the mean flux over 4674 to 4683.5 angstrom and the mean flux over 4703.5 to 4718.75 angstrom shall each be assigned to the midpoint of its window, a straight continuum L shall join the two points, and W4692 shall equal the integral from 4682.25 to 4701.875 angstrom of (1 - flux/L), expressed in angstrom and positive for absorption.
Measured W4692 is -0.4 angstrom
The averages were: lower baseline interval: 4.31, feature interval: 4.35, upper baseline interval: 4.2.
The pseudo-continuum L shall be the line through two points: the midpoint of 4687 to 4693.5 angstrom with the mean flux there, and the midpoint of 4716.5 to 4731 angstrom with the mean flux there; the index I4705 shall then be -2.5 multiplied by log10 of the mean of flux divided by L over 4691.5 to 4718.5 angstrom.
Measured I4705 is 0.027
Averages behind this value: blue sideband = 4.41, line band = 4.25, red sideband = 4.29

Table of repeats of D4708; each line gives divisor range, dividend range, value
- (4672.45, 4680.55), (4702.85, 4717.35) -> 0.99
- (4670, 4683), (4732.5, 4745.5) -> 1.04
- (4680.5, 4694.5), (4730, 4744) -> 1.01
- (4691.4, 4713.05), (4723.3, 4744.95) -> 1.03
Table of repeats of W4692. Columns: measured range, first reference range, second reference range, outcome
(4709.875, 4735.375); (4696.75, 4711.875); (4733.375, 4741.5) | 0.1 angstrom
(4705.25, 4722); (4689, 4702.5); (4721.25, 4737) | 0.3 angstrom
